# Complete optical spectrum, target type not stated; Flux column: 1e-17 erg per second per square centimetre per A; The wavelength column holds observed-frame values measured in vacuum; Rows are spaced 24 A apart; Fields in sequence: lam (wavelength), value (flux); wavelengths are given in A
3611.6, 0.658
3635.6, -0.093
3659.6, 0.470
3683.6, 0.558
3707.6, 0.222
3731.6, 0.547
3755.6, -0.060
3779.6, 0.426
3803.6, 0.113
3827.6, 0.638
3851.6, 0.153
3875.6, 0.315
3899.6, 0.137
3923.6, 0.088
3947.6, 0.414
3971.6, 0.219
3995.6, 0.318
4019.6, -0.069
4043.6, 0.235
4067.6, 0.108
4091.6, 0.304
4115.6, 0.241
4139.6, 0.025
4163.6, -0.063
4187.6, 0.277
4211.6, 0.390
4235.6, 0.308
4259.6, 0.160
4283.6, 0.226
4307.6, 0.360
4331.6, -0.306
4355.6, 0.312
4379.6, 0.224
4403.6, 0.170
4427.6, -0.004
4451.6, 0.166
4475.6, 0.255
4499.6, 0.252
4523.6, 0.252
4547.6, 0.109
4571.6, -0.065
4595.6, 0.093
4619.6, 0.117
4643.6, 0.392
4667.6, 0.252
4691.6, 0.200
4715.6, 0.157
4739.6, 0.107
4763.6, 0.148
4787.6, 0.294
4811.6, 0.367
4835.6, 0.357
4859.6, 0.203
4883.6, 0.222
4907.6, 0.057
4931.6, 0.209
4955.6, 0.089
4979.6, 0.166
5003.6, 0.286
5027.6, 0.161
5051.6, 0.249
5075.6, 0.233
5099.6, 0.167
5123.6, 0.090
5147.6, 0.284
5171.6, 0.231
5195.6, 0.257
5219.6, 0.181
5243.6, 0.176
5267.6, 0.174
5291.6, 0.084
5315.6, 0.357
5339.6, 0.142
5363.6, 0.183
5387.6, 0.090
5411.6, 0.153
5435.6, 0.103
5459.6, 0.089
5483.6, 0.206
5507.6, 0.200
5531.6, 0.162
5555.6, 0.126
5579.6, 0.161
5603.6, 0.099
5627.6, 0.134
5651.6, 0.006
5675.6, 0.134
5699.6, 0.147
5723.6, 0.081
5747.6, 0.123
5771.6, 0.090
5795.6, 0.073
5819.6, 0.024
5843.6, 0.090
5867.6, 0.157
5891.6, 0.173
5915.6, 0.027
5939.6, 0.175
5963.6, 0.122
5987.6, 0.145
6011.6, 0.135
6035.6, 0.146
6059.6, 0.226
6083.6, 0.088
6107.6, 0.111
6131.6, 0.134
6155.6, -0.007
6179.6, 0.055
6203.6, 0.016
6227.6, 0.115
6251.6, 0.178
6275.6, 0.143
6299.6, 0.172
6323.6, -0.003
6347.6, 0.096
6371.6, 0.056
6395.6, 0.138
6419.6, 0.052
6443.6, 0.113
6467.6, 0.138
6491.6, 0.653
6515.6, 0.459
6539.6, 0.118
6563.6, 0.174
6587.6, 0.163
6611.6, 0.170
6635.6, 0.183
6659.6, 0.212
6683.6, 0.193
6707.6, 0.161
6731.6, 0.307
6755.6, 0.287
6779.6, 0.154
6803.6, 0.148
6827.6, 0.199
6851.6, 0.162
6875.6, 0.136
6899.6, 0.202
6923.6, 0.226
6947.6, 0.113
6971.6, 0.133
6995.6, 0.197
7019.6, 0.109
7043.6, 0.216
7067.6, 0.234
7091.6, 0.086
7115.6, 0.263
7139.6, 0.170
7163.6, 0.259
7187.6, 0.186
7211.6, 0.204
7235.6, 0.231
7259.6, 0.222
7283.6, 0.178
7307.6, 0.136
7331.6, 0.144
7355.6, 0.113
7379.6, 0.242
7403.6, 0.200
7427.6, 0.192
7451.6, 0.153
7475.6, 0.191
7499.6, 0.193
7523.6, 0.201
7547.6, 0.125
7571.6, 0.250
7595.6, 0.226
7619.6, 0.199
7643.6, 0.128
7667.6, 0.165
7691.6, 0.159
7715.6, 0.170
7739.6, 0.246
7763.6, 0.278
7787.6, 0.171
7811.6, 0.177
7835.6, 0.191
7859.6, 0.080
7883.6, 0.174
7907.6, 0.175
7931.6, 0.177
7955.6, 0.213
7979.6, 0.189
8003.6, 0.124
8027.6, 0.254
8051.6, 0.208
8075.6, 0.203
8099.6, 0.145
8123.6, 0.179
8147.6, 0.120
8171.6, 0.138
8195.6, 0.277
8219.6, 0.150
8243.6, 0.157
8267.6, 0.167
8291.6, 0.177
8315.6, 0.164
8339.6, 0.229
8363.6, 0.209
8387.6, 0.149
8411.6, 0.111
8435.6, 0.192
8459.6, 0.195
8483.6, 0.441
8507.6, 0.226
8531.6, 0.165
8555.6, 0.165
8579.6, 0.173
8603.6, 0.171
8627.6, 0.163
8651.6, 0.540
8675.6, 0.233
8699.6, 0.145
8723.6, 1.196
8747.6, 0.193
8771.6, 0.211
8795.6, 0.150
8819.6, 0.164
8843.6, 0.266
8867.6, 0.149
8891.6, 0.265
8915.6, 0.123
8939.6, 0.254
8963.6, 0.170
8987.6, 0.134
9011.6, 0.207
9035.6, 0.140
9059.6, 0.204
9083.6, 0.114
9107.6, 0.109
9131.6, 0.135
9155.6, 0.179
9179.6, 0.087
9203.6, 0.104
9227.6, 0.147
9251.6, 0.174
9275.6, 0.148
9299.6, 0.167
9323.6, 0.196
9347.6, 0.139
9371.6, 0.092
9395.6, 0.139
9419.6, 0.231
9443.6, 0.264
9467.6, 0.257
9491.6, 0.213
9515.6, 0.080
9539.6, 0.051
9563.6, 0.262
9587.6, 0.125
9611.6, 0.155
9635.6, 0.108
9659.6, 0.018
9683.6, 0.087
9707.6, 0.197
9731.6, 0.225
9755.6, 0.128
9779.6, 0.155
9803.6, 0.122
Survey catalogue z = 0.744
